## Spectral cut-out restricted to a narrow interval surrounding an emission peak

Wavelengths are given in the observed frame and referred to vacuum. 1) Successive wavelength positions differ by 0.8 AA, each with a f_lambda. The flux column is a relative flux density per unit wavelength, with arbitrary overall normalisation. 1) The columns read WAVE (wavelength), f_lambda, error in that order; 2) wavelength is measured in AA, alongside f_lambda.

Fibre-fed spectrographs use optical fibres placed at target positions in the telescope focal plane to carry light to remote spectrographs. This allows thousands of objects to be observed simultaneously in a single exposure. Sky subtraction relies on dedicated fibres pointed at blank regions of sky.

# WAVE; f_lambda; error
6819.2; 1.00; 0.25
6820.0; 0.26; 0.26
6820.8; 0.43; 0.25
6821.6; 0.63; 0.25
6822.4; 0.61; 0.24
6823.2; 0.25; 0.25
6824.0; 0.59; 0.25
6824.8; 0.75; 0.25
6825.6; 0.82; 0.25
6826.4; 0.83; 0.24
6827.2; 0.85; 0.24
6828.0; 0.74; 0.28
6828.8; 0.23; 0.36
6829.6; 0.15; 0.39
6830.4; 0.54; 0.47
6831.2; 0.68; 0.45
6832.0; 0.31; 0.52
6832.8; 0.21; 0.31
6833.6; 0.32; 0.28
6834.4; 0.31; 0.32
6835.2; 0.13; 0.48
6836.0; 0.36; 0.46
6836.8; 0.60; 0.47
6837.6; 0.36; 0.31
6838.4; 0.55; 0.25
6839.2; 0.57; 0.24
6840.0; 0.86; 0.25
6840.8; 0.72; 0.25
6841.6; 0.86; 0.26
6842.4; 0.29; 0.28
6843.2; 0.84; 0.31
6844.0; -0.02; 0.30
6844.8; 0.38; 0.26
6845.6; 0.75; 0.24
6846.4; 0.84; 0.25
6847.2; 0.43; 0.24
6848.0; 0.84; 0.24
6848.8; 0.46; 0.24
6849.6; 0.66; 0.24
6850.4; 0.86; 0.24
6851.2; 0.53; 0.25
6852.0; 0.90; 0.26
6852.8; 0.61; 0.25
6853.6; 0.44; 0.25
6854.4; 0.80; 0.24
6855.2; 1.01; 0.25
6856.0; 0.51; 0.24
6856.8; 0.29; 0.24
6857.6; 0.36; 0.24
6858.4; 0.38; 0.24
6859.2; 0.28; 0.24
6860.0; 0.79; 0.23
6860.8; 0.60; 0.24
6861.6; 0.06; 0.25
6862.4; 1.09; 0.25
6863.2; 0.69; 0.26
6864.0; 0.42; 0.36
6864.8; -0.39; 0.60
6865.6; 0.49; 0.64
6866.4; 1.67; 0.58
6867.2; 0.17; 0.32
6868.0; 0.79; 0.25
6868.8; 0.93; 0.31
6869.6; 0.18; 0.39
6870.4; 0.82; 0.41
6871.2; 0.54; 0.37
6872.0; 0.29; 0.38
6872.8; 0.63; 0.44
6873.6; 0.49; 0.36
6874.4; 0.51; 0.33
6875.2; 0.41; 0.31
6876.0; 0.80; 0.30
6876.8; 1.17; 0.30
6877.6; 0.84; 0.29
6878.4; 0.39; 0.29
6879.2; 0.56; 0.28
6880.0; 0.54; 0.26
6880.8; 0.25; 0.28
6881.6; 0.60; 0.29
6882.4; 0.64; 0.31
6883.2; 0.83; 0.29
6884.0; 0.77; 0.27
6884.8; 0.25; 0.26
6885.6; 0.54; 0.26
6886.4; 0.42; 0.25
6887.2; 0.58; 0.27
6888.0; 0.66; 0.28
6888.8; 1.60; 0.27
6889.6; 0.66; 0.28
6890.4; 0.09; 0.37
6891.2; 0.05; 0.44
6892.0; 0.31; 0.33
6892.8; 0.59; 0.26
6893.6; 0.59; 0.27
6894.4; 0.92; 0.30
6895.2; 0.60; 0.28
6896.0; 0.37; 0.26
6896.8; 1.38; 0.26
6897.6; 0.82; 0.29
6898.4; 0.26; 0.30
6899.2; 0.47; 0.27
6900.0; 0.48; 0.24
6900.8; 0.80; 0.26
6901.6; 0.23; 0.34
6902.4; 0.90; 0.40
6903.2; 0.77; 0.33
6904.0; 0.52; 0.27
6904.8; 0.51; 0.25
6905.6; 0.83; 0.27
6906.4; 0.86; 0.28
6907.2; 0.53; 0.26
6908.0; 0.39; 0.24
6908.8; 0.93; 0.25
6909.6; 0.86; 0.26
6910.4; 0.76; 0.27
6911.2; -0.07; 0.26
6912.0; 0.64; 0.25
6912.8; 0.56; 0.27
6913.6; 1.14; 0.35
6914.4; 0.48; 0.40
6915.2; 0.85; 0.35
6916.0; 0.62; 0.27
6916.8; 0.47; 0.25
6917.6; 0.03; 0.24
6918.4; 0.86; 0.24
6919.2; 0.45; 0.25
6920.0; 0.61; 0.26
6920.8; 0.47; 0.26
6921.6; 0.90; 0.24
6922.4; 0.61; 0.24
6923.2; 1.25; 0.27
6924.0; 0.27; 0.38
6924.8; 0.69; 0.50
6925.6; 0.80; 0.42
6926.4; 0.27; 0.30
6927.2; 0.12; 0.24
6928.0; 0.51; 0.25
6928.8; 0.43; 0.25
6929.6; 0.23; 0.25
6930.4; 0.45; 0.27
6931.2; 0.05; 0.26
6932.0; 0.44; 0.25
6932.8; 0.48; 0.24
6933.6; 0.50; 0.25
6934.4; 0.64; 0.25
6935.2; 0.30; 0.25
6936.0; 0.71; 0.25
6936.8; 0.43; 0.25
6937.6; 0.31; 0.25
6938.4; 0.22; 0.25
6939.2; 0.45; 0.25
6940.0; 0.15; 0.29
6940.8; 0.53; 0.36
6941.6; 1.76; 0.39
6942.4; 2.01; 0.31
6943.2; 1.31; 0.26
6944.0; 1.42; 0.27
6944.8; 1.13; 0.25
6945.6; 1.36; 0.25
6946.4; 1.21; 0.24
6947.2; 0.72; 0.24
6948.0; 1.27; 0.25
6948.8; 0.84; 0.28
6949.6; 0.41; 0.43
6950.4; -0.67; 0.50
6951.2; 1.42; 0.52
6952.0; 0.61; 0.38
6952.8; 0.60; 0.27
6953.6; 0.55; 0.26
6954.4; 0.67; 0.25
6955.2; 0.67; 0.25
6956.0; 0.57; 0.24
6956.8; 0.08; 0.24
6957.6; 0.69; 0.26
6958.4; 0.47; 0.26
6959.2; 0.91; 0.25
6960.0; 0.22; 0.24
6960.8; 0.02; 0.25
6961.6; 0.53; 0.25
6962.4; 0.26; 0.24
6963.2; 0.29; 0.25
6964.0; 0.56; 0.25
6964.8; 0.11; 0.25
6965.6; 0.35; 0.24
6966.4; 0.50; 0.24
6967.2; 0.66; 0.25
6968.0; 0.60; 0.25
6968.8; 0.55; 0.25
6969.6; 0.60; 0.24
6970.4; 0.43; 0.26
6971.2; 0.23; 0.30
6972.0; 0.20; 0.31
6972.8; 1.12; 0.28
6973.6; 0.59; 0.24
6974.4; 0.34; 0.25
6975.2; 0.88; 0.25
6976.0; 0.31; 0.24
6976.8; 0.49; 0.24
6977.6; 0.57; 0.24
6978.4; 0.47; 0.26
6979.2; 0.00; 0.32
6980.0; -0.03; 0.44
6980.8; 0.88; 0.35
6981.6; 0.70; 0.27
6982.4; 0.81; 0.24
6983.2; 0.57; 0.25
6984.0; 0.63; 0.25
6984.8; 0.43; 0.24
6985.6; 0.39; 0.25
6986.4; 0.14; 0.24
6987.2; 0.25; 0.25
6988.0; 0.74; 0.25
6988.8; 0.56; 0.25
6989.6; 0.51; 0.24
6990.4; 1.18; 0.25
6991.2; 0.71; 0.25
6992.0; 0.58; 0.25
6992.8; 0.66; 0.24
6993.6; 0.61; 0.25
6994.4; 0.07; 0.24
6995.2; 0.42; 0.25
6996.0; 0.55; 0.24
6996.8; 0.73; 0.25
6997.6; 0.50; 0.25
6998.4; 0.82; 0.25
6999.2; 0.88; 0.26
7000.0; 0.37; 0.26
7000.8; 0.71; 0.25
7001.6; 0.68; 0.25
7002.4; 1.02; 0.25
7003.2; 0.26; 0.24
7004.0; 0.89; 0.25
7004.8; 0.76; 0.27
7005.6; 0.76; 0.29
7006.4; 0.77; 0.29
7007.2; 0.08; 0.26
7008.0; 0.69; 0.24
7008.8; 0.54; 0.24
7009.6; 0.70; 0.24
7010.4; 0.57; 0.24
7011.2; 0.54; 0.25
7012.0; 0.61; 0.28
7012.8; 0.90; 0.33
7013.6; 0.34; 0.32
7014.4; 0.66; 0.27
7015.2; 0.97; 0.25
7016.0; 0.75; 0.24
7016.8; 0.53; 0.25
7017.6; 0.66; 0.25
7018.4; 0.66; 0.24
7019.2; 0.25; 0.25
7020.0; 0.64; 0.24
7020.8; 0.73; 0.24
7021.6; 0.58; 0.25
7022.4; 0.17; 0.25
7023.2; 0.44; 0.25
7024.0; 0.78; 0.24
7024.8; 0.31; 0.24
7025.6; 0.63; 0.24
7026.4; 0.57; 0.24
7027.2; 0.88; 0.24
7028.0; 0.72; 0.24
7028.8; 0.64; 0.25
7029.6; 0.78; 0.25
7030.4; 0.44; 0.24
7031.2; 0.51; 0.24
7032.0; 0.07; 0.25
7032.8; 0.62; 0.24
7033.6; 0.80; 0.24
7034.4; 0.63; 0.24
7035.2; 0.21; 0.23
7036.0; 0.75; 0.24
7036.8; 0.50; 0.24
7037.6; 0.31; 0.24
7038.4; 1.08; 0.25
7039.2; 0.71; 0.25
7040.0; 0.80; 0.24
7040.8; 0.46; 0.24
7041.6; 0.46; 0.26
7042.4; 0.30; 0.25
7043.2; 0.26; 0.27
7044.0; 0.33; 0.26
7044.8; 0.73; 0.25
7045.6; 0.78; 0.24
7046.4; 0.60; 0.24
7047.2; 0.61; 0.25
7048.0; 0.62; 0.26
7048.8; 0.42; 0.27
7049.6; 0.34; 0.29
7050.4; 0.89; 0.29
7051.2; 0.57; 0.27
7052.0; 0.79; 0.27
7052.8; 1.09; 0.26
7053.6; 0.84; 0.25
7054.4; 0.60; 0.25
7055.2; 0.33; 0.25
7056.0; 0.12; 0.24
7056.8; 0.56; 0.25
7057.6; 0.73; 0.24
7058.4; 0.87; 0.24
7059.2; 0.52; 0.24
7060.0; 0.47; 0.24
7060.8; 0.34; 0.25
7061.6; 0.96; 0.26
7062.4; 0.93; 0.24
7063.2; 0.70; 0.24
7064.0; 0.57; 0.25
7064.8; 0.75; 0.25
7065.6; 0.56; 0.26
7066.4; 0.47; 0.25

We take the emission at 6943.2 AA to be H-beta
